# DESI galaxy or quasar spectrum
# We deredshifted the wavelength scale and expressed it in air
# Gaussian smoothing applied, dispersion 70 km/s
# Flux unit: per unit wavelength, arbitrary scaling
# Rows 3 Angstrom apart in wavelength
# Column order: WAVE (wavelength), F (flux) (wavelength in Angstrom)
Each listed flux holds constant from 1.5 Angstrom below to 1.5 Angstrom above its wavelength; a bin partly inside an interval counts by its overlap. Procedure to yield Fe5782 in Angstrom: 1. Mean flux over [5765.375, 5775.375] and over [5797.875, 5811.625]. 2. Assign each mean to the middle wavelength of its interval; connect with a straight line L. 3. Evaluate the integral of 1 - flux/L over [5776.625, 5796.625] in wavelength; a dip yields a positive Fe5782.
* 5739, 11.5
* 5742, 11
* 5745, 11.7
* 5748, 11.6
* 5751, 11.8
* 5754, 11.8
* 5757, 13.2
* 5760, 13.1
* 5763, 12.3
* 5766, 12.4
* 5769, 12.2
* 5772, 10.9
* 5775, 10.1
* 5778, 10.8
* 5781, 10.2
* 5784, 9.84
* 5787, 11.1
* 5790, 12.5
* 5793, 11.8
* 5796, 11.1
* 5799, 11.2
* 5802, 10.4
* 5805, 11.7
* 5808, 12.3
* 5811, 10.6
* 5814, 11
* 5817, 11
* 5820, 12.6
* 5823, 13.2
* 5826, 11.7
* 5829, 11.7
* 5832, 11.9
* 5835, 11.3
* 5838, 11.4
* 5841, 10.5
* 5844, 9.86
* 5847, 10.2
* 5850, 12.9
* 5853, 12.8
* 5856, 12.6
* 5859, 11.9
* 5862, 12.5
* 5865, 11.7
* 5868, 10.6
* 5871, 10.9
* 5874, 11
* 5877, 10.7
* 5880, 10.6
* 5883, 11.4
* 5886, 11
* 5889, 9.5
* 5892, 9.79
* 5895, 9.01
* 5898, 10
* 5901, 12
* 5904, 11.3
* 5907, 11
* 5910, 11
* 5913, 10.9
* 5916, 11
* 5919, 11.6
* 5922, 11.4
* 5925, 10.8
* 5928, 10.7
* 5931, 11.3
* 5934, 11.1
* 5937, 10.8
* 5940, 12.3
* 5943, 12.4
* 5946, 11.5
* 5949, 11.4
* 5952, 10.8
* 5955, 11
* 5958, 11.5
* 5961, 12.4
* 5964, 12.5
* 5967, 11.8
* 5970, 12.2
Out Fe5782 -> 0.6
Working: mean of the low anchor 11.5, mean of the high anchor 11.3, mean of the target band 11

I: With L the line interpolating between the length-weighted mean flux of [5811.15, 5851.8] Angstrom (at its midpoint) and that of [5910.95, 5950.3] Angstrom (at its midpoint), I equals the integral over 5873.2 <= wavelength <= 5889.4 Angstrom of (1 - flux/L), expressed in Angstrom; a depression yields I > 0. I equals 0.9 Angstrom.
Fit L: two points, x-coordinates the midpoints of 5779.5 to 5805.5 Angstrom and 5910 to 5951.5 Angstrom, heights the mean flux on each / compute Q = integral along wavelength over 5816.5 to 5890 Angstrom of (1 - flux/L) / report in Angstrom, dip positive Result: -1.8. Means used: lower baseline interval 11.1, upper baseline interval 11.3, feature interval 11.4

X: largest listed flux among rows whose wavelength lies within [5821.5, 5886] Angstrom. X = 13.2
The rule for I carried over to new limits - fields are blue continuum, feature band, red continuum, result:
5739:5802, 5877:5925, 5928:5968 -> 3.25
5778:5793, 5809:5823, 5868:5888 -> -0.75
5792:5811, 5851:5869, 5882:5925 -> -1.74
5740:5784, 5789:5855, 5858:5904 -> -1.89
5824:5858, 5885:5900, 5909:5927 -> 1.82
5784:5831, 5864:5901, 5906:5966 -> 2.86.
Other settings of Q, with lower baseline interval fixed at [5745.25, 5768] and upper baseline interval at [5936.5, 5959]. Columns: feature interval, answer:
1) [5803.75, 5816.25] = 0.7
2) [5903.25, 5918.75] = 0.8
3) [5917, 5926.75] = 0.3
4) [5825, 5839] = 0.4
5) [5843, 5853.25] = 0.5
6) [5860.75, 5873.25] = 0.5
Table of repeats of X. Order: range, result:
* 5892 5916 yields 12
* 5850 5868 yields 12.9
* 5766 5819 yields 12.5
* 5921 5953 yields 12.4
